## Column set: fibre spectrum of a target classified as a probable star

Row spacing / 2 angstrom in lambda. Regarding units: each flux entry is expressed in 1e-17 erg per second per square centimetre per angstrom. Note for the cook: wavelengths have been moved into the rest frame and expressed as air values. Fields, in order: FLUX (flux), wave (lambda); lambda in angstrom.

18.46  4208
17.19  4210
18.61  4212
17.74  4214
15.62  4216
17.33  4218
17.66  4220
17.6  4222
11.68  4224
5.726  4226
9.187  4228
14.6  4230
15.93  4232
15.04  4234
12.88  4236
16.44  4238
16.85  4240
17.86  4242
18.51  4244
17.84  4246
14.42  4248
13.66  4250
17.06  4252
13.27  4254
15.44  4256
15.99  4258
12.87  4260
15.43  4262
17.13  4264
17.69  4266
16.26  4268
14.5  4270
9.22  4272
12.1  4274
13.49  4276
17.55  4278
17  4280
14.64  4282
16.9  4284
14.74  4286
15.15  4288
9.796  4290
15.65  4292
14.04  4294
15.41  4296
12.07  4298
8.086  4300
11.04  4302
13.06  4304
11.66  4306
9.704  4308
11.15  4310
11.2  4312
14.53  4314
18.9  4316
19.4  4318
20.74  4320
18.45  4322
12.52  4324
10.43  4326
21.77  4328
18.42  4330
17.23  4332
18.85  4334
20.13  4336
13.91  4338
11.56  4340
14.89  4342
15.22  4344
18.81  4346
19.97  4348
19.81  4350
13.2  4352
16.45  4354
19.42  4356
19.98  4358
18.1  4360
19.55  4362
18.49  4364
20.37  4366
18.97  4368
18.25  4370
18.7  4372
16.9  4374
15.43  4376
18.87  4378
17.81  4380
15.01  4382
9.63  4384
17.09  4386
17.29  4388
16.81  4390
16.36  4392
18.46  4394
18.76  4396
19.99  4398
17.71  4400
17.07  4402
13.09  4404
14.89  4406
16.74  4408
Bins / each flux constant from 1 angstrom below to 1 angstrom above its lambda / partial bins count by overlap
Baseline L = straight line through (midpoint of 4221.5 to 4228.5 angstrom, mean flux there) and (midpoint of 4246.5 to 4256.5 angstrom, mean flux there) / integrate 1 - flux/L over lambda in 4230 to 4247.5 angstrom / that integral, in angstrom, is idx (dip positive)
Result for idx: -4.58 angstrom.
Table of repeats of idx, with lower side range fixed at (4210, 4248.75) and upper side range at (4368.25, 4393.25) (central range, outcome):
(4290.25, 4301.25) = 2.2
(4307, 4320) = 1.2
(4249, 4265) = 0.5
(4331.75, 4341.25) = 0.0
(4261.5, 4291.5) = 1.9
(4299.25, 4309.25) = 3.3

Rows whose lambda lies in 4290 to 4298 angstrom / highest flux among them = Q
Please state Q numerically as 15.65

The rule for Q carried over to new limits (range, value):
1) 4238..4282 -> 18.51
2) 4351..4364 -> 19.98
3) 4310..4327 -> 20.74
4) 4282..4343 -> 21.77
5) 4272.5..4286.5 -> 17.55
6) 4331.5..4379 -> 20.37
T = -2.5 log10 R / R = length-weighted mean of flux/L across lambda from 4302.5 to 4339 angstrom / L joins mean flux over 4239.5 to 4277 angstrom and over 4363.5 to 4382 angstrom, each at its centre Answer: 0.08 mag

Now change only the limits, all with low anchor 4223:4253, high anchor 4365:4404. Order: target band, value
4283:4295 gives 0.08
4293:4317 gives 0.25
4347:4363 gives -0.10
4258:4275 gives 0.04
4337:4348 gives 0.08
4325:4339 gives -0.06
